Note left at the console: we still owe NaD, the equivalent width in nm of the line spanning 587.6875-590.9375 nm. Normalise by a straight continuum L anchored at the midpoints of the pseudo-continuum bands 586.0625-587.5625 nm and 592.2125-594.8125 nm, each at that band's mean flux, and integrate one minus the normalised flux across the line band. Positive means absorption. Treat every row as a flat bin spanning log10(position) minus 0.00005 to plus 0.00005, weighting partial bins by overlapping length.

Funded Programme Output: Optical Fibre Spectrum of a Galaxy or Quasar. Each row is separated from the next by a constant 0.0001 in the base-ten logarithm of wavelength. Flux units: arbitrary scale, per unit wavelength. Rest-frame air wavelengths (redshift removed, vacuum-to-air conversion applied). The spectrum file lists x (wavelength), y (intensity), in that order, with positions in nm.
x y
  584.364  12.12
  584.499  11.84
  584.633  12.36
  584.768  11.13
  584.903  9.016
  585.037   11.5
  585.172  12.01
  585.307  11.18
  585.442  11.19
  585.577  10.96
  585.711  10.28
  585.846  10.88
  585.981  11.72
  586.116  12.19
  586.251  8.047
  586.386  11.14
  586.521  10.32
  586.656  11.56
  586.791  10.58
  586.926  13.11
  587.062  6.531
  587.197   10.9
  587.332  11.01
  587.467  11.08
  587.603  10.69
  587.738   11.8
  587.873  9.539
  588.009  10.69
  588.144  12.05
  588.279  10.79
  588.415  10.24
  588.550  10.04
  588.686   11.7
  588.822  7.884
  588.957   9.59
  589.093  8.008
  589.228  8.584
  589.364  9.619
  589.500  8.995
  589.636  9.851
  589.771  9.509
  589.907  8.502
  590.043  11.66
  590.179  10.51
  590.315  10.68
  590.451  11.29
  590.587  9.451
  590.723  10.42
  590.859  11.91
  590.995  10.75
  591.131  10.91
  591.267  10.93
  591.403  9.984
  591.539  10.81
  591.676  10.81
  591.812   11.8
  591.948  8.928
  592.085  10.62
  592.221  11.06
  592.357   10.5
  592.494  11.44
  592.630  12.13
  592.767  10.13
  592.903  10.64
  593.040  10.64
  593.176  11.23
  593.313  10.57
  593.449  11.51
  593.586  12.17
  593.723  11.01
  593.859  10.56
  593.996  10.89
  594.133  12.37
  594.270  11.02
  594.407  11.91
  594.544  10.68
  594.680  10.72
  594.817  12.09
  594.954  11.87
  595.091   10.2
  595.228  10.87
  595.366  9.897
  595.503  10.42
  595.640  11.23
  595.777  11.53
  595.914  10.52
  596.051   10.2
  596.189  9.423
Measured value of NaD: 0.20 nm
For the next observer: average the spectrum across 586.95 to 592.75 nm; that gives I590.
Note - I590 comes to 10.4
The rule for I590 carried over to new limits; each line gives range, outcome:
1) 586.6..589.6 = 10.2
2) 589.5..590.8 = 10.2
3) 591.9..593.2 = 10.7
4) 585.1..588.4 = 10.8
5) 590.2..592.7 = 10.8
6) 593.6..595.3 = 11.2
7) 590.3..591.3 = 10.8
